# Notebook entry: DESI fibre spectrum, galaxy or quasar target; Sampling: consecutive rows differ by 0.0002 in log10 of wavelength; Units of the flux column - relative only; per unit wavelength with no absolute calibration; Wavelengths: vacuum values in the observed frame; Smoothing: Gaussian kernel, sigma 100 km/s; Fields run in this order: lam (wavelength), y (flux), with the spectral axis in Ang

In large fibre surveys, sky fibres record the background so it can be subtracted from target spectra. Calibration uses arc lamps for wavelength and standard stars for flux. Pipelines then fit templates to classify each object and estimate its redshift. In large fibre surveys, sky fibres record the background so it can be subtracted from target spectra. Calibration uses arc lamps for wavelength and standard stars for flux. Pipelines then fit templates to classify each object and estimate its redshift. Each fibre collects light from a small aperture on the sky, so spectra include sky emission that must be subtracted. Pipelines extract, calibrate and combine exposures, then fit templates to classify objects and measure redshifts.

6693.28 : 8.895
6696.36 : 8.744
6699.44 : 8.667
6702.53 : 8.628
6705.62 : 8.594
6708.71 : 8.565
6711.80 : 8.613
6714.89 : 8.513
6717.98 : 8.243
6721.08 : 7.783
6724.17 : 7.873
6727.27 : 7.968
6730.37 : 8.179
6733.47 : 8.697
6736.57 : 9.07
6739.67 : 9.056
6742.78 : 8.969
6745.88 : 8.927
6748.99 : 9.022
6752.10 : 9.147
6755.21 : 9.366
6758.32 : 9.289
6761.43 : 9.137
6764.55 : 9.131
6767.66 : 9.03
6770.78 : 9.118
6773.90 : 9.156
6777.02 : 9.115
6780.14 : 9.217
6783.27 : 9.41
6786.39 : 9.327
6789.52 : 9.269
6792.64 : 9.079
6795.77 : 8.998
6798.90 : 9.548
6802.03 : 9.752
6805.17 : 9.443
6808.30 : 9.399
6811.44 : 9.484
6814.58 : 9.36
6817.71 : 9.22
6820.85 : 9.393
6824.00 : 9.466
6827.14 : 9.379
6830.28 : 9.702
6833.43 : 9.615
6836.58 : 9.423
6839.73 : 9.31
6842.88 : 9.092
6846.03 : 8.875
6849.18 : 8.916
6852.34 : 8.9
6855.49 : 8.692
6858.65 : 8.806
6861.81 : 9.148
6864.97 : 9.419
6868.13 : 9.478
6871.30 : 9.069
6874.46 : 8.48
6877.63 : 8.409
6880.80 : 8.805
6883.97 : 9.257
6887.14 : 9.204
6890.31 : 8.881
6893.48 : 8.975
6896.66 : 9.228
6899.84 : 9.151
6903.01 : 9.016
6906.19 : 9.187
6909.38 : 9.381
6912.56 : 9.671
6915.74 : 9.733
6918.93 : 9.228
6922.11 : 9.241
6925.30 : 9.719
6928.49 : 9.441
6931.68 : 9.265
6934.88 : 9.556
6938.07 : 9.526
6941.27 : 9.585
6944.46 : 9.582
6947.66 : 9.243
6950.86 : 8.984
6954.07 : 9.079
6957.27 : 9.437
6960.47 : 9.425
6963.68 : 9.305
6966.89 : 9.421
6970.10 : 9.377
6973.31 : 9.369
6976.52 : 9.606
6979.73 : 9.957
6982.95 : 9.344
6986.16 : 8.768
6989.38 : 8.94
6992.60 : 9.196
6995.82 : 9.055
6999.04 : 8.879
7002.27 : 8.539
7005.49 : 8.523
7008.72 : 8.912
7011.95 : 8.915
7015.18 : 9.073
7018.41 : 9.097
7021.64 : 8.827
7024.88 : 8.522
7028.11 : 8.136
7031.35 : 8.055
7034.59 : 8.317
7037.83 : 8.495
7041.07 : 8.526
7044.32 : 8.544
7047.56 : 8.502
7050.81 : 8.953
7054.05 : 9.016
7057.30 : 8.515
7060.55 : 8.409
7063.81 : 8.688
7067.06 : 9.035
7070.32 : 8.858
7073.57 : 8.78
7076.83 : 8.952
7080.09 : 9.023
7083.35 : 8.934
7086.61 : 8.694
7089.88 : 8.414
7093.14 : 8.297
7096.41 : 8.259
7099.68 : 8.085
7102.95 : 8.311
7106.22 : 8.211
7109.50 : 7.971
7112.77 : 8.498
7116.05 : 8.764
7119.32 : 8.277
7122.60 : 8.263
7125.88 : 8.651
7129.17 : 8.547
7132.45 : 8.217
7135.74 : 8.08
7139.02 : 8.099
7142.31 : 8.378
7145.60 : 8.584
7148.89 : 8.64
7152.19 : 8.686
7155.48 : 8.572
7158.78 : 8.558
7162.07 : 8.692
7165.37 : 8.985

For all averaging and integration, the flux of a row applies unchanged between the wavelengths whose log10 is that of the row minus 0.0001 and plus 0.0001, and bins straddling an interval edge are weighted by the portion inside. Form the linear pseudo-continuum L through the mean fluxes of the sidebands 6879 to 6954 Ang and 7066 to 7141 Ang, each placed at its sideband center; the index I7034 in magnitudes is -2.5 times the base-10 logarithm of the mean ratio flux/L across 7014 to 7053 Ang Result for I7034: 0.02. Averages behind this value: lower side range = 9.29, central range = 8.59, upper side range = 8.48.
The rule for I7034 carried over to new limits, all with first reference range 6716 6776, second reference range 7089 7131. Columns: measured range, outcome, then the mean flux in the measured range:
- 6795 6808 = -0.09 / 9.46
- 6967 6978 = -0.11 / 9.45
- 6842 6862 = -0.03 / 8.9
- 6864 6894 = -0.04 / 8.99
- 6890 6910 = -0.06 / 9.12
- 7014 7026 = -0.05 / 8.89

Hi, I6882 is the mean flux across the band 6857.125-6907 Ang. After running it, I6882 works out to 9.03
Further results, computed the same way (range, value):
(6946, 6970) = 9.27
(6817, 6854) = 9.27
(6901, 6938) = 9.41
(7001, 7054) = 8.63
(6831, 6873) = 9.14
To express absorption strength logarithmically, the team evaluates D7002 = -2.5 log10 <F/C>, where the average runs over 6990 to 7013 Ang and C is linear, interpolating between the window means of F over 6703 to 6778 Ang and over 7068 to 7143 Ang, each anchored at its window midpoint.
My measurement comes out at -0.04 mag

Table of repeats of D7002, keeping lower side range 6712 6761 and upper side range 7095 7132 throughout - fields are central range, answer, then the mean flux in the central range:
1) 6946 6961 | -0.09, 9.22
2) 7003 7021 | -0.06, 8.88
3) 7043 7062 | -0.03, 8.66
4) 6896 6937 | -0.10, 9.38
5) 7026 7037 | 0.03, 8.21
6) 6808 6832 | -0.10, 9.43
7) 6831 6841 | -0.11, 9.47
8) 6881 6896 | -0.06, 9.06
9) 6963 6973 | -0.11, 9.37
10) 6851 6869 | -0.06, 9.06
